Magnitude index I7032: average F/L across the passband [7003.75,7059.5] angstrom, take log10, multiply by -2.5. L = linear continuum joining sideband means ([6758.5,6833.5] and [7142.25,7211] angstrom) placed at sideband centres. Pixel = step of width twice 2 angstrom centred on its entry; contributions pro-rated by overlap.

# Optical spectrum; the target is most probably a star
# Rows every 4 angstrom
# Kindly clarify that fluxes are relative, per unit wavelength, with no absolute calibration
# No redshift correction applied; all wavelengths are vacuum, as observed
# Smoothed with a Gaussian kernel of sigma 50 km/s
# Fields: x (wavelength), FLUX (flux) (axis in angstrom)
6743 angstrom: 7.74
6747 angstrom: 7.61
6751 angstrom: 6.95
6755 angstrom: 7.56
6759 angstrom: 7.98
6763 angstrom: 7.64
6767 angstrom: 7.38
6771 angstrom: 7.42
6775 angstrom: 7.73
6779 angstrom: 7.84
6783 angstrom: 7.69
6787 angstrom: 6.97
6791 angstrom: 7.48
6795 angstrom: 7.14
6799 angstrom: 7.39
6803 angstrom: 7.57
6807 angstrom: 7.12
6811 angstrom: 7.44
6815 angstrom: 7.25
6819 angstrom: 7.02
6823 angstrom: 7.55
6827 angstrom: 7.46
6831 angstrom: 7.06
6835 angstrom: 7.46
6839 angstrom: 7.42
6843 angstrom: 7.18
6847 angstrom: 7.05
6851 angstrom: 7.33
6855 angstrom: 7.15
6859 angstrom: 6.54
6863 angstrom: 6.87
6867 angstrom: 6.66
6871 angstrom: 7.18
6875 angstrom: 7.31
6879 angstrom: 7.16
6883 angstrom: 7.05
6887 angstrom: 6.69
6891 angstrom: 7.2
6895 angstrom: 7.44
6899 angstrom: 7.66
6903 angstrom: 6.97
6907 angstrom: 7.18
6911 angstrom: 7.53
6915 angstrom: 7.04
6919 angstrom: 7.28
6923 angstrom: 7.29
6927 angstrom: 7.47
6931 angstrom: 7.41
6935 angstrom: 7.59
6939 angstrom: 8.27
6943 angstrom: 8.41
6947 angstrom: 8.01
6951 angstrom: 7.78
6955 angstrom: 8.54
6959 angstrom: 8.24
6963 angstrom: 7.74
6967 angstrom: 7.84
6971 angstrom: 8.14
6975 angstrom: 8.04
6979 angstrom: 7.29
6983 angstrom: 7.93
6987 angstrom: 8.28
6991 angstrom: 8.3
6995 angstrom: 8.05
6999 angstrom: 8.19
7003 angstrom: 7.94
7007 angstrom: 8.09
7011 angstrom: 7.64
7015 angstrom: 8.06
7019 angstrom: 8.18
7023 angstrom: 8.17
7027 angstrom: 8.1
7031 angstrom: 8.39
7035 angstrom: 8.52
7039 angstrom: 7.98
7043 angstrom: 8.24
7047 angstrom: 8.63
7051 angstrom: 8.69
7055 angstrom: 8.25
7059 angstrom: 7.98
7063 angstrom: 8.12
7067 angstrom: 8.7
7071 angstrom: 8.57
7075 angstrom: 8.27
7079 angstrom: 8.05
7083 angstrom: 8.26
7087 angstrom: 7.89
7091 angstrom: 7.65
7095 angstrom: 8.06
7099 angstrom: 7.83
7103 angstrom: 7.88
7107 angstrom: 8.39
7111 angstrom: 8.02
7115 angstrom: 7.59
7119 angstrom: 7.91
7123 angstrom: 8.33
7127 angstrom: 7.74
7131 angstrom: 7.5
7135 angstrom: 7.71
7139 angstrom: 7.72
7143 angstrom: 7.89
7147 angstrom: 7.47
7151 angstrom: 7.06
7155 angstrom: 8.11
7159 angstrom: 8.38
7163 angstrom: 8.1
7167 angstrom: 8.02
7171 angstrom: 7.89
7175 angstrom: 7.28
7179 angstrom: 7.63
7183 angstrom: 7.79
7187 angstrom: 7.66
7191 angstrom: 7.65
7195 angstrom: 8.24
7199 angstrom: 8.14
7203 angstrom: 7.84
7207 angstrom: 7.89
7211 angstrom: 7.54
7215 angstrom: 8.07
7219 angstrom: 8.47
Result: -0.07 mag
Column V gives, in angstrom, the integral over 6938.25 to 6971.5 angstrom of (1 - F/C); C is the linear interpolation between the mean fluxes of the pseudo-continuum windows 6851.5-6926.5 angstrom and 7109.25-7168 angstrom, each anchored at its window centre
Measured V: -3.6 angstrom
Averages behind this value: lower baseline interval 7.13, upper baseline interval 7.83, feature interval 8.1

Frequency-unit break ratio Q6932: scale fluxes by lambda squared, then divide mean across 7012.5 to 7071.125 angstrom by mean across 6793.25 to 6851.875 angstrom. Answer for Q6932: 1.2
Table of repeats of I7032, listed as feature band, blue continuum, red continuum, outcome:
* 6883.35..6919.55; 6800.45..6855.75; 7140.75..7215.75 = 0.03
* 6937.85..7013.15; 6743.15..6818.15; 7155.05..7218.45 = -0.05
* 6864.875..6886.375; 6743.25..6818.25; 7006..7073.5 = 0.10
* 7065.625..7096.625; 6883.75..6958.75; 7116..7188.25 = -0.06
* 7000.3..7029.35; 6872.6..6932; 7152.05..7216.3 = -0.08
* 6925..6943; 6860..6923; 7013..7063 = -0.04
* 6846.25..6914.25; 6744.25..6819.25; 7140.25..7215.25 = 0.06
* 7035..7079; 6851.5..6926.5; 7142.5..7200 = -0.11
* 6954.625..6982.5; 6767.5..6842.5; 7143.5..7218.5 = -0.05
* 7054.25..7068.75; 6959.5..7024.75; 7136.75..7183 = -0.05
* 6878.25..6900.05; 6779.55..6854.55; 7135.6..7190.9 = 0.03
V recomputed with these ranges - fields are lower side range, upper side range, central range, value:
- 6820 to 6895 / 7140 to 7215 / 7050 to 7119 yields -4.5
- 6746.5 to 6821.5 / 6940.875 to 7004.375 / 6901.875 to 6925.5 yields 1.9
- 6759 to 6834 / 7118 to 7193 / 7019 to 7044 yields -1.9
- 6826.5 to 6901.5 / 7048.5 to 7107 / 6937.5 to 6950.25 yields -1.1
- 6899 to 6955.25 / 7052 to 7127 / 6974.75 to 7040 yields -1.9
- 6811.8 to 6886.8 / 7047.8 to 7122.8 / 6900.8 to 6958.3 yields -1.2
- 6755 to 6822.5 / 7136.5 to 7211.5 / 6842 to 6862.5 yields 1.3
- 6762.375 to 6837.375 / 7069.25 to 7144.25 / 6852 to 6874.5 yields 1.7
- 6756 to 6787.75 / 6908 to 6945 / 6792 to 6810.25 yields 0.7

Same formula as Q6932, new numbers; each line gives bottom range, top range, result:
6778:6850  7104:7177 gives 1.17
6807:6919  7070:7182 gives 1.18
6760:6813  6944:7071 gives 1.16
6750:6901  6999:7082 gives 1.20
